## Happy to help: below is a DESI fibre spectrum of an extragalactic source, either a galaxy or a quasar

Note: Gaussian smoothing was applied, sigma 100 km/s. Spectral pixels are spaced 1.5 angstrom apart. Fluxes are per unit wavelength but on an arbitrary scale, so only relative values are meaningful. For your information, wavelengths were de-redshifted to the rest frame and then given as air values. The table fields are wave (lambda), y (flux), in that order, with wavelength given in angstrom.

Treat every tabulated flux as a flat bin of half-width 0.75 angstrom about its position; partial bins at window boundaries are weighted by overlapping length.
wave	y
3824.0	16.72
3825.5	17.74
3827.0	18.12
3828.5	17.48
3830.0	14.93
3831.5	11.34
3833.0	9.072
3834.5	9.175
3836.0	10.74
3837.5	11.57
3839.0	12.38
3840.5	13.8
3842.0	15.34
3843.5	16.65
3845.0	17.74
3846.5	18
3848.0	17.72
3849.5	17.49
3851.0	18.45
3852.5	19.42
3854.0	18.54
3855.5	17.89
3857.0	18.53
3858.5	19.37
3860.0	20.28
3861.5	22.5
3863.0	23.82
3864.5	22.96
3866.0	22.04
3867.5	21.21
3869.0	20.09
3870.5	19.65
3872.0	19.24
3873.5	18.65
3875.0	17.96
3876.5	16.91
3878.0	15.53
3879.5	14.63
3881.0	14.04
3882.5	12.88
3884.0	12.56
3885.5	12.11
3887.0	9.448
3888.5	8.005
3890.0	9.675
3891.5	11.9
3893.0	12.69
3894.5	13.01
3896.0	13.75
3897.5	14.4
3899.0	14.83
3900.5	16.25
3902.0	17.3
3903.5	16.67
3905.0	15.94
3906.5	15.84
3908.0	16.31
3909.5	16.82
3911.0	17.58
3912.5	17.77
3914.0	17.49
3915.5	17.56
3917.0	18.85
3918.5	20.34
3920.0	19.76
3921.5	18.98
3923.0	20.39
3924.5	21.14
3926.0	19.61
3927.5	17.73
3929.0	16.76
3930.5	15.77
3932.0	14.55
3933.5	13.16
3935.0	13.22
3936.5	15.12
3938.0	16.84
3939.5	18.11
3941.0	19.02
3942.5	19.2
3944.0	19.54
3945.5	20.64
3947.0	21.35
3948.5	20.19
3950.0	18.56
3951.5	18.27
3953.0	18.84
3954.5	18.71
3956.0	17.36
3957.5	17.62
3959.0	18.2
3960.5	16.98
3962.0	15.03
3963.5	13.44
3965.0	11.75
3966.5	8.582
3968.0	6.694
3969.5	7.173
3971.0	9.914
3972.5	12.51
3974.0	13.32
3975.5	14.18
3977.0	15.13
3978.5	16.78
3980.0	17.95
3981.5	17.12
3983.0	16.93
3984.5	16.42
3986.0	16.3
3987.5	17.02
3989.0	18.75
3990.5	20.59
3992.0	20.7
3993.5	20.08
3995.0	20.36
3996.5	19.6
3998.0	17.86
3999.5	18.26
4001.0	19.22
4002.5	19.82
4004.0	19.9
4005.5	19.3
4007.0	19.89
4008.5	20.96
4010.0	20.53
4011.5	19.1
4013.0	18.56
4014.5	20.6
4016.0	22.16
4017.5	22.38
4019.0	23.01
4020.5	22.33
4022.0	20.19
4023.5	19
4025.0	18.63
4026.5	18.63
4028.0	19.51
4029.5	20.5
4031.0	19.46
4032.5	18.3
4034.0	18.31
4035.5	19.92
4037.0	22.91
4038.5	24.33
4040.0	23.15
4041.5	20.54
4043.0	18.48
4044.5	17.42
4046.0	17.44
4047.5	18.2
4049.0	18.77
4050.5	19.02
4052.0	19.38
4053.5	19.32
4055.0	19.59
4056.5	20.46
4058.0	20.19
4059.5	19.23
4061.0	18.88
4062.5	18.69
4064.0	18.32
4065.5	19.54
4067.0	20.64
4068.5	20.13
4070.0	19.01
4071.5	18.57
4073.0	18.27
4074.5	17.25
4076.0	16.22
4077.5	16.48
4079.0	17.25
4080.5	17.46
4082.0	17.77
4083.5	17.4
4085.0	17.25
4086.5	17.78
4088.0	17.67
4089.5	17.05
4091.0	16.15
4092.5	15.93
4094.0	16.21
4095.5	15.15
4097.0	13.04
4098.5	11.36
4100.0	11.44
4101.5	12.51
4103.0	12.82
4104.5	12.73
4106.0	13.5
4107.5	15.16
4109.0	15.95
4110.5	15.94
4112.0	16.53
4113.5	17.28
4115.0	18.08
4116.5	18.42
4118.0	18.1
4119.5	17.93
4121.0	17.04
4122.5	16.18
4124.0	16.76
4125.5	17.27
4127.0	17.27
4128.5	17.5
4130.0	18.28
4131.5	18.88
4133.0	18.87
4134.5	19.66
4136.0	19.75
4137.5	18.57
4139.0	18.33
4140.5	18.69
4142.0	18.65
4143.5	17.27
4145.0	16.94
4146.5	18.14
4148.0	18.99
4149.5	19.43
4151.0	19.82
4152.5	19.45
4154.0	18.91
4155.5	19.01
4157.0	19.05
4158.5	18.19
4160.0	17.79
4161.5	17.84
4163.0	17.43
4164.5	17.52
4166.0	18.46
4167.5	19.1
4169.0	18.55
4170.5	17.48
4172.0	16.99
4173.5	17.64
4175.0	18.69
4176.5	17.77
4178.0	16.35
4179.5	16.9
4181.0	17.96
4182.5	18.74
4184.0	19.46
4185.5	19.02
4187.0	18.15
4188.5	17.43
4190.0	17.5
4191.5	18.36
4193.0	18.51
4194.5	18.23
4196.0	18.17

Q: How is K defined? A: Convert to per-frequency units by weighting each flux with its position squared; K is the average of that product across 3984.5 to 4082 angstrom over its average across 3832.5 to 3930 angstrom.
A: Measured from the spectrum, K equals 1.26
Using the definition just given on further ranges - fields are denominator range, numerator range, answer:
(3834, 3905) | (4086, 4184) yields 1.22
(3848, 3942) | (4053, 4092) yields 1.18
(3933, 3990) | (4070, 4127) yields 1.09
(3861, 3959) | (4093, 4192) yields 1.14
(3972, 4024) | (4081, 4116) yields 0.86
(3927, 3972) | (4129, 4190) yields 1.28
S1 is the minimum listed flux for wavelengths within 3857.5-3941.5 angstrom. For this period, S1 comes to 8.005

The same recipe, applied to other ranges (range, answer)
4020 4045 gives 17.42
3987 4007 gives 17.02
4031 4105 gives 11.36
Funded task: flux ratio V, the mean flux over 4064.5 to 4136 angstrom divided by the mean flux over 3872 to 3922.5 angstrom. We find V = 1.09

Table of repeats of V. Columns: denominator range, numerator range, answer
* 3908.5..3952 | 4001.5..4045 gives 1.12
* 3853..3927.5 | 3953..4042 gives 1.06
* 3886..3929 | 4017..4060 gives 1.24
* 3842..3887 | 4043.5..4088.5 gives 1.03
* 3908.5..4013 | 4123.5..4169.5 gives 1.06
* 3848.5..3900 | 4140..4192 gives 1.10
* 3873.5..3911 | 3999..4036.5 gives 1.40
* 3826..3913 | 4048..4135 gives 1.08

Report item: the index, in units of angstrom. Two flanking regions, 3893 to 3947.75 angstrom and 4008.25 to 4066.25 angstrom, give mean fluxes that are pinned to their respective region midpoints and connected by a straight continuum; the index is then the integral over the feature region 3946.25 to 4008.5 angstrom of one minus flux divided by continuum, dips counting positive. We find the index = 5.8 angstrom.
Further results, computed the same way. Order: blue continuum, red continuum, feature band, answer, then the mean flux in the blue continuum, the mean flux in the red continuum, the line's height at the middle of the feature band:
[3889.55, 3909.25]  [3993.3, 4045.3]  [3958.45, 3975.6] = 5.34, 14.6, 20.1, 17.7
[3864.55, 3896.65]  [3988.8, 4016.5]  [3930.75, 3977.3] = 6.01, 15.2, 19.8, 18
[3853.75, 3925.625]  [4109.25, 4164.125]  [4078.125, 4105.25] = 3.78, 17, 18.1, 17.9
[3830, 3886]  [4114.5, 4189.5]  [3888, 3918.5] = 2.99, 16.8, 18.2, 17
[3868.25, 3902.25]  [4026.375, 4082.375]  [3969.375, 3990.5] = 2.17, 14.5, 19.2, 17.1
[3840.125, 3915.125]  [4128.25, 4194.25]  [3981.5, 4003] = -1.63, 16.7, 18.3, 17.3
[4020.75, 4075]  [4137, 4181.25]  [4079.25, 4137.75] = 7.18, 19.5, 18.2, 18.8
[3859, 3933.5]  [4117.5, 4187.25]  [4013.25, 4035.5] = -3.41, 16.8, 18.2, 17.5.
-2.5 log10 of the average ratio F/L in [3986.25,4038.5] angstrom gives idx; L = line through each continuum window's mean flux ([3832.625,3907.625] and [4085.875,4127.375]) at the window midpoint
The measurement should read -0.25 mag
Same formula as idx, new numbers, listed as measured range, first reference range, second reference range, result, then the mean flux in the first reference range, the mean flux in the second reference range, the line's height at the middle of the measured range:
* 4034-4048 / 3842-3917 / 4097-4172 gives -0.18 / 16.7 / 17.3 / 17.1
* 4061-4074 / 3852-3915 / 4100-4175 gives -0.11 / 16.6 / 17.5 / 17.3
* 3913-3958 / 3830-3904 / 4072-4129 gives -0.14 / 15.9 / 16.2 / 16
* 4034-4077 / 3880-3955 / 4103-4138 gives -0.15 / 16.4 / 17.1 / 16.9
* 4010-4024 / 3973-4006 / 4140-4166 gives -0.16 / 17.9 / 18.4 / 18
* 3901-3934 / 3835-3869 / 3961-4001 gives -0.05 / 18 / 15.6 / 16.8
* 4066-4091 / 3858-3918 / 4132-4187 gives 0.00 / 16.5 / 18.4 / 17.8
